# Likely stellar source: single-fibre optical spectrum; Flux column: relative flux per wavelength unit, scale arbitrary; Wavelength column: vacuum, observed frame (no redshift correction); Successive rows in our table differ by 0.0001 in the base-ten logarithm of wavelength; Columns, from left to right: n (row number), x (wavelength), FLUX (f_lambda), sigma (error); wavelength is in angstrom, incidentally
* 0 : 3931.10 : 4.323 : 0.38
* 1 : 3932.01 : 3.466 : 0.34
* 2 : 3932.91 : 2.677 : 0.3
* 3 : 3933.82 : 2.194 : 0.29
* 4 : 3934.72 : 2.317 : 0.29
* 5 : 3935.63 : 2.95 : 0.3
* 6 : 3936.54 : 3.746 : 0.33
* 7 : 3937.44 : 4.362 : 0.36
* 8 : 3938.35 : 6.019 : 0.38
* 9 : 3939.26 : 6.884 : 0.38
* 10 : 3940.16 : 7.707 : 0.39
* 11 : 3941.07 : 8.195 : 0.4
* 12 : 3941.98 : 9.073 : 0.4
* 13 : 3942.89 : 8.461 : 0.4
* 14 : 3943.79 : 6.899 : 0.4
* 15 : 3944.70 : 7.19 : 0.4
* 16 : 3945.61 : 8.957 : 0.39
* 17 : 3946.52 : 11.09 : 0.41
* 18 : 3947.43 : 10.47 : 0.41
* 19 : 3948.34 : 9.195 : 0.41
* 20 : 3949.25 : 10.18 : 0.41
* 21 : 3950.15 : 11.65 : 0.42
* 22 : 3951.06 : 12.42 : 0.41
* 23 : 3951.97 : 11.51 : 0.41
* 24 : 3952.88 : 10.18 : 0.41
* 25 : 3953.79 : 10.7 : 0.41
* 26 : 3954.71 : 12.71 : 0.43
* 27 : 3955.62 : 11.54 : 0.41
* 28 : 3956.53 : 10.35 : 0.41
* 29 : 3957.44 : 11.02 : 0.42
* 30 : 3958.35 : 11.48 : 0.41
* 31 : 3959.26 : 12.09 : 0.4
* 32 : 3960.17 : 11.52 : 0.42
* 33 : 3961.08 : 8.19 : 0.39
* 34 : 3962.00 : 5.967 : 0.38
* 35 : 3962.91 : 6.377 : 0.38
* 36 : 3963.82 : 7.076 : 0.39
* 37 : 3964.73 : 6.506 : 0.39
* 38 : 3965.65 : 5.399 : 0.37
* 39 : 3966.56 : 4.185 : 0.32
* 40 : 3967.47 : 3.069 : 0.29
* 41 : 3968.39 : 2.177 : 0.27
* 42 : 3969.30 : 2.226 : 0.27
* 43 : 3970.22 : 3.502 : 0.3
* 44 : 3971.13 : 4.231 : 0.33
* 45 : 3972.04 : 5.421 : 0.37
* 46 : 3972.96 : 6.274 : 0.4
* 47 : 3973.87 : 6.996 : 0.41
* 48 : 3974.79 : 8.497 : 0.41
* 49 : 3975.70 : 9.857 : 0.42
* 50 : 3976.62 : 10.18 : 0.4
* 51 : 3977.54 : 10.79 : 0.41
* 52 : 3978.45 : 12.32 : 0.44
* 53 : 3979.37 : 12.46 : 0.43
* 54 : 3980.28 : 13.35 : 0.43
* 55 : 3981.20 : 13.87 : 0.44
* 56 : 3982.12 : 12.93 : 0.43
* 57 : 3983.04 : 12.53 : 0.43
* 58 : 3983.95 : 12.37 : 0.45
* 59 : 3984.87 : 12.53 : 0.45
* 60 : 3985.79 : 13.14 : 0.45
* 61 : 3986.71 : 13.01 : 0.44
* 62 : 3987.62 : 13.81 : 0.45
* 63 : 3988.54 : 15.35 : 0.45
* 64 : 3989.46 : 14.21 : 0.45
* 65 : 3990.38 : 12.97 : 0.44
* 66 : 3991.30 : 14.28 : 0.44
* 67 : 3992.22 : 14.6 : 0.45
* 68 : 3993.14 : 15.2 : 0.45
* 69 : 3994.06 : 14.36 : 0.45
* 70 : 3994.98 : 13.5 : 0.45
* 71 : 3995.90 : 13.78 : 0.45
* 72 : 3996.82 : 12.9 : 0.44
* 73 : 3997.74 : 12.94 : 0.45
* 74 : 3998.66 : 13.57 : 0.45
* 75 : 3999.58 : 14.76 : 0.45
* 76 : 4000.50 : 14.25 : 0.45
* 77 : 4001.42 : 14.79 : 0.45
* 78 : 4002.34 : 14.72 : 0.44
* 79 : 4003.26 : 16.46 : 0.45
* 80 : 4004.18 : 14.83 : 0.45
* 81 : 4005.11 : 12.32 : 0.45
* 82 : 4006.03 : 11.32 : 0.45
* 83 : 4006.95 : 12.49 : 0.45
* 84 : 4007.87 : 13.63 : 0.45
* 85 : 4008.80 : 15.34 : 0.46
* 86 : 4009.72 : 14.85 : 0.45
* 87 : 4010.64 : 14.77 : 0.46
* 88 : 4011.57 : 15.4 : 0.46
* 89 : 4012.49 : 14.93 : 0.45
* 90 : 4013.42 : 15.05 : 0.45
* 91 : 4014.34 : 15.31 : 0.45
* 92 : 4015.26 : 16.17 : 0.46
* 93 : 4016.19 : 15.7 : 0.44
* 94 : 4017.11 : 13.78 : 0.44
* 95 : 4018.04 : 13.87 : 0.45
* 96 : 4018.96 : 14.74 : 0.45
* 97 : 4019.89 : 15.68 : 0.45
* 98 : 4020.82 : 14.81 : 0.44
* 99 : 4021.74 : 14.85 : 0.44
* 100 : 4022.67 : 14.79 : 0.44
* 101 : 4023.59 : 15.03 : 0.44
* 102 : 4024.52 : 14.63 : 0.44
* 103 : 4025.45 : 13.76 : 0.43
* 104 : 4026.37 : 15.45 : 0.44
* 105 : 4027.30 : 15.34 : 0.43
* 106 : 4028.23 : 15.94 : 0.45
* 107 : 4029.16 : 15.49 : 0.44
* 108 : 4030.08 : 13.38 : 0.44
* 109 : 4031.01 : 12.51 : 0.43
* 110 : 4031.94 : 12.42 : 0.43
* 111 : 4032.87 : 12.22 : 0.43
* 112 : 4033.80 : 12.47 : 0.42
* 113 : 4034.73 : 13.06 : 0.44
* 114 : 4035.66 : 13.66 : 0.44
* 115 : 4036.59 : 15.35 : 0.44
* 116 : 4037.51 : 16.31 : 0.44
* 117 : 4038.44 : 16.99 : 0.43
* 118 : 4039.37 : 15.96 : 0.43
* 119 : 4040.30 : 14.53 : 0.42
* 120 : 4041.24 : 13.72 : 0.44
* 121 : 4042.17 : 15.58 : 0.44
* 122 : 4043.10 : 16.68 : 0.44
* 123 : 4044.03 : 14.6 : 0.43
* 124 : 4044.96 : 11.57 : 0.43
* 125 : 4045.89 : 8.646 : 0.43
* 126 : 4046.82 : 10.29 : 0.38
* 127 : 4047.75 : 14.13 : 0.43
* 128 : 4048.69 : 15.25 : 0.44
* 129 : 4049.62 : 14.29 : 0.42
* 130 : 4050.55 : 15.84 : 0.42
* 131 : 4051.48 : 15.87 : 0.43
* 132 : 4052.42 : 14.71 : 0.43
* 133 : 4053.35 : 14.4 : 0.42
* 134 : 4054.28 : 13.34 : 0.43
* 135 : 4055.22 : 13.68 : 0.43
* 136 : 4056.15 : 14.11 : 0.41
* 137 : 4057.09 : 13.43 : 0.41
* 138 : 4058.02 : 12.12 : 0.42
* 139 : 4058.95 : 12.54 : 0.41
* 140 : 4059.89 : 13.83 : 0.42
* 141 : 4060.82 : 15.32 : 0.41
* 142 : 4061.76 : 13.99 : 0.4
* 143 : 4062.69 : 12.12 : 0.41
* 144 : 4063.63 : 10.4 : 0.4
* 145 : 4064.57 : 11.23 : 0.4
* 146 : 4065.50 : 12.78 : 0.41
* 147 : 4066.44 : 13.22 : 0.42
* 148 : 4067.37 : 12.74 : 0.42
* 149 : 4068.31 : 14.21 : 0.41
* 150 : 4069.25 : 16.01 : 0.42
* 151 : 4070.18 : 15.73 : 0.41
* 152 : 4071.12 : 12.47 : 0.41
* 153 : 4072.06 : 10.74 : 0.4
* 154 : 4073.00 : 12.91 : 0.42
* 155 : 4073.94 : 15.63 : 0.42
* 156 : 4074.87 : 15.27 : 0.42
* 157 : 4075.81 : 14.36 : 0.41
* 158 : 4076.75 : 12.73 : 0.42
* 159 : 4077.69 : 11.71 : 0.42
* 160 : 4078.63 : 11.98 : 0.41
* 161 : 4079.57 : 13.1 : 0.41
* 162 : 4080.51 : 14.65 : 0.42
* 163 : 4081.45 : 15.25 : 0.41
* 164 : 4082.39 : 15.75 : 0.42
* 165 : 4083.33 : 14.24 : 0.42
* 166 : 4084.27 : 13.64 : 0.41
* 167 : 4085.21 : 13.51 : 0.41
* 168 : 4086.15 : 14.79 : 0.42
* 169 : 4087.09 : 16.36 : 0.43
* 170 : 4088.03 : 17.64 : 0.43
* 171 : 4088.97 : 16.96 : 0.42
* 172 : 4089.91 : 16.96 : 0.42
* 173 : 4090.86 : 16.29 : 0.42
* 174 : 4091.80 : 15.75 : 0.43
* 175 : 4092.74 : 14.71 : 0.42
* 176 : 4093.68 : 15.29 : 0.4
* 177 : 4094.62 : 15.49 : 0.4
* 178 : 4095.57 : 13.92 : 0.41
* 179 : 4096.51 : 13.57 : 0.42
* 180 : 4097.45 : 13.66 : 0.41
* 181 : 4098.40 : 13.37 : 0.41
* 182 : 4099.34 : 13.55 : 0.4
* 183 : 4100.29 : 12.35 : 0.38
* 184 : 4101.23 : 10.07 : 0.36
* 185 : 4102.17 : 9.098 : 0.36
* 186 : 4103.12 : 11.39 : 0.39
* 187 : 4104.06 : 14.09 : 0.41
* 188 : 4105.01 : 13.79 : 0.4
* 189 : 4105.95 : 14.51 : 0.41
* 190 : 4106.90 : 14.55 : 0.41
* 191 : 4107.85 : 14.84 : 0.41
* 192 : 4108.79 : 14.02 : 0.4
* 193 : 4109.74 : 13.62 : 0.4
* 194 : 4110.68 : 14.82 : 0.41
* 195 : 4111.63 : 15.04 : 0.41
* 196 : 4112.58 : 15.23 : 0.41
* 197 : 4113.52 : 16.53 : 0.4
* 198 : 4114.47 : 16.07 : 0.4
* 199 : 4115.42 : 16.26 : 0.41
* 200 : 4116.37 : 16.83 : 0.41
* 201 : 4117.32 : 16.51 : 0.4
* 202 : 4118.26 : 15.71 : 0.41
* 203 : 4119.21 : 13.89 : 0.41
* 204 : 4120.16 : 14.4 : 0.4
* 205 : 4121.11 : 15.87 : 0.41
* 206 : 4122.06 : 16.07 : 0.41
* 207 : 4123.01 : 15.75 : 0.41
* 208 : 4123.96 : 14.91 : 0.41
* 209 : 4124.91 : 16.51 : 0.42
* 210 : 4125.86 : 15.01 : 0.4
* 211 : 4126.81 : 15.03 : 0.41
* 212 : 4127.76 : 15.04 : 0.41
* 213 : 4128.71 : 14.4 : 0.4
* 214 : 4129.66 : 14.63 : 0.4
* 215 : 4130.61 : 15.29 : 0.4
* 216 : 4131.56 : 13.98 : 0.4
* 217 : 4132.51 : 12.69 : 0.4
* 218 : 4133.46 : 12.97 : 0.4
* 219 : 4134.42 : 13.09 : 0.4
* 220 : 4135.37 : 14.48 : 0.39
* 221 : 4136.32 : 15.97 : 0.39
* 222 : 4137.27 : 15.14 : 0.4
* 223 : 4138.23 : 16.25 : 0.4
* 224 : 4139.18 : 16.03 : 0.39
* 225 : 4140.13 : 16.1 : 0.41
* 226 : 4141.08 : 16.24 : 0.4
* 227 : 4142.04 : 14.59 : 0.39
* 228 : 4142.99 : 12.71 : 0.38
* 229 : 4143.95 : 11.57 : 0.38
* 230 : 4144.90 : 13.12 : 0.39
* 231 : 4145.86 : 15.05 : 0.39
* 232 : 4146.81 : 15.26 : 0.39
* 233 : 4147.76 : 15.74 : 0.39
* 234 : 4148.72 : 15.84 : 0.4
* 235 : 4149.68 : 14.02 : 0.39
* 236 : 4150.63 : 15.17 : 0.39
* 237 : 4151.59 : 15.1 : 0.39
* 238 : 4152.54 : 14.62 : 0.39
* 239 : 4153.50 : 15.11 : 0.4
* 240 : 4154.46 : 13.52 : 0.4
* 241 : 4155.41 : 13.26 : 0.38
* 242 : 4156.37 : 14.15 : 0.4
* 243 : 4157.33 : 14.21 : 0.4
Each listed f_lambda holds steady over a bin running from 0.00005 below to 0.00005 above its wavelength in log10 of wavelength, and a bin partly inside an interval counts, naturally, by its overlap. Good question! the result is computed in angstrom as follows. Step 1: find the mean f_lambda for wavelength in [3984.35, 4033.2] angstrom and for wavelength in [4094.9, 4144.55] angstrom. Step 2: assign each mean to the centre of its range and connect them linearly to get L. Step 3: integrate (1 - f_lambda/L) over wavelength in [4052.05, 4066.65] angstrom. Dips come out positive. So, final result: 1.2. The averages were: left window 14.3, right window 14.5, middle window 13.2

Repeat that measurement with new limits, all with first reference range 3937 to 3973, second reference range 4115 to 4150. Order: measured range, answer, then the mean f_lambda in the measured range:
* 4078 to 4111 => -1.8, 14.2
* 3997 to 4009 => -4.8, 13.9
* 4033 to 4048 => -3.4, 13.9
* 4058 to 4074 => -1.1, 13.2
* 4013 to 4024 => -4.6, 15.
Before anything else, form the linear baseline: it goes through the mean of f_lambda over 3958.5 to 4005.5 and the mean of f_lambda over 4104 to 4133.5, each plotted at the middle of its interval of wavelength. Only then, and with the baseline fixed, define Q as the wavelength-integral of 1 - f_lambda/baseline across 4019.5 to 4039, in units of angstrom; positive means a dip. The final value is -3.5 angstrom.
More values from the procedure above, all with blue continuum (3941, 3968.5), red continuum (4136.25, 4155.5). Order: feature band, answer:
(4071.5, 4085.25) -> -1.0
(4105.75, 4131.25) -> -2.3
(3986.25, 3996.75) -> -4.1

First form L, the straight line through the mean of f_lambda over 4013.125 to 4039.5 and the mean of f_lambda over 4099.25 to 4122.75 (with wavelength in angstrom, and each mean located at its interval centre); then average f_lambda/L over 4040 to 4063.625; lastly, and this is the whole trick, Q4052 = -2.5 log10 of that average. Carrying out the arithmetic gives 0.07 mag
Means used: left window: 14.6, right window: 14.4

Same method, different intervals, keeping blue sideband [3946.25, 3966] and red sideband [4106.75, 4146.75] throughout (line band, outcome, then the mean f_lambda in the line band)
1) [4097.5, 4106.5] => 0.14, 12.5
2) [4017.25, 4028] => -0.24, 14.8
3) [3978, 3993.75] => -0.24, 13.5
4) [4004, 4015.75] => -0.24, 14.3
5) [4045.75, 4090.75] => -0.06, 13.9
